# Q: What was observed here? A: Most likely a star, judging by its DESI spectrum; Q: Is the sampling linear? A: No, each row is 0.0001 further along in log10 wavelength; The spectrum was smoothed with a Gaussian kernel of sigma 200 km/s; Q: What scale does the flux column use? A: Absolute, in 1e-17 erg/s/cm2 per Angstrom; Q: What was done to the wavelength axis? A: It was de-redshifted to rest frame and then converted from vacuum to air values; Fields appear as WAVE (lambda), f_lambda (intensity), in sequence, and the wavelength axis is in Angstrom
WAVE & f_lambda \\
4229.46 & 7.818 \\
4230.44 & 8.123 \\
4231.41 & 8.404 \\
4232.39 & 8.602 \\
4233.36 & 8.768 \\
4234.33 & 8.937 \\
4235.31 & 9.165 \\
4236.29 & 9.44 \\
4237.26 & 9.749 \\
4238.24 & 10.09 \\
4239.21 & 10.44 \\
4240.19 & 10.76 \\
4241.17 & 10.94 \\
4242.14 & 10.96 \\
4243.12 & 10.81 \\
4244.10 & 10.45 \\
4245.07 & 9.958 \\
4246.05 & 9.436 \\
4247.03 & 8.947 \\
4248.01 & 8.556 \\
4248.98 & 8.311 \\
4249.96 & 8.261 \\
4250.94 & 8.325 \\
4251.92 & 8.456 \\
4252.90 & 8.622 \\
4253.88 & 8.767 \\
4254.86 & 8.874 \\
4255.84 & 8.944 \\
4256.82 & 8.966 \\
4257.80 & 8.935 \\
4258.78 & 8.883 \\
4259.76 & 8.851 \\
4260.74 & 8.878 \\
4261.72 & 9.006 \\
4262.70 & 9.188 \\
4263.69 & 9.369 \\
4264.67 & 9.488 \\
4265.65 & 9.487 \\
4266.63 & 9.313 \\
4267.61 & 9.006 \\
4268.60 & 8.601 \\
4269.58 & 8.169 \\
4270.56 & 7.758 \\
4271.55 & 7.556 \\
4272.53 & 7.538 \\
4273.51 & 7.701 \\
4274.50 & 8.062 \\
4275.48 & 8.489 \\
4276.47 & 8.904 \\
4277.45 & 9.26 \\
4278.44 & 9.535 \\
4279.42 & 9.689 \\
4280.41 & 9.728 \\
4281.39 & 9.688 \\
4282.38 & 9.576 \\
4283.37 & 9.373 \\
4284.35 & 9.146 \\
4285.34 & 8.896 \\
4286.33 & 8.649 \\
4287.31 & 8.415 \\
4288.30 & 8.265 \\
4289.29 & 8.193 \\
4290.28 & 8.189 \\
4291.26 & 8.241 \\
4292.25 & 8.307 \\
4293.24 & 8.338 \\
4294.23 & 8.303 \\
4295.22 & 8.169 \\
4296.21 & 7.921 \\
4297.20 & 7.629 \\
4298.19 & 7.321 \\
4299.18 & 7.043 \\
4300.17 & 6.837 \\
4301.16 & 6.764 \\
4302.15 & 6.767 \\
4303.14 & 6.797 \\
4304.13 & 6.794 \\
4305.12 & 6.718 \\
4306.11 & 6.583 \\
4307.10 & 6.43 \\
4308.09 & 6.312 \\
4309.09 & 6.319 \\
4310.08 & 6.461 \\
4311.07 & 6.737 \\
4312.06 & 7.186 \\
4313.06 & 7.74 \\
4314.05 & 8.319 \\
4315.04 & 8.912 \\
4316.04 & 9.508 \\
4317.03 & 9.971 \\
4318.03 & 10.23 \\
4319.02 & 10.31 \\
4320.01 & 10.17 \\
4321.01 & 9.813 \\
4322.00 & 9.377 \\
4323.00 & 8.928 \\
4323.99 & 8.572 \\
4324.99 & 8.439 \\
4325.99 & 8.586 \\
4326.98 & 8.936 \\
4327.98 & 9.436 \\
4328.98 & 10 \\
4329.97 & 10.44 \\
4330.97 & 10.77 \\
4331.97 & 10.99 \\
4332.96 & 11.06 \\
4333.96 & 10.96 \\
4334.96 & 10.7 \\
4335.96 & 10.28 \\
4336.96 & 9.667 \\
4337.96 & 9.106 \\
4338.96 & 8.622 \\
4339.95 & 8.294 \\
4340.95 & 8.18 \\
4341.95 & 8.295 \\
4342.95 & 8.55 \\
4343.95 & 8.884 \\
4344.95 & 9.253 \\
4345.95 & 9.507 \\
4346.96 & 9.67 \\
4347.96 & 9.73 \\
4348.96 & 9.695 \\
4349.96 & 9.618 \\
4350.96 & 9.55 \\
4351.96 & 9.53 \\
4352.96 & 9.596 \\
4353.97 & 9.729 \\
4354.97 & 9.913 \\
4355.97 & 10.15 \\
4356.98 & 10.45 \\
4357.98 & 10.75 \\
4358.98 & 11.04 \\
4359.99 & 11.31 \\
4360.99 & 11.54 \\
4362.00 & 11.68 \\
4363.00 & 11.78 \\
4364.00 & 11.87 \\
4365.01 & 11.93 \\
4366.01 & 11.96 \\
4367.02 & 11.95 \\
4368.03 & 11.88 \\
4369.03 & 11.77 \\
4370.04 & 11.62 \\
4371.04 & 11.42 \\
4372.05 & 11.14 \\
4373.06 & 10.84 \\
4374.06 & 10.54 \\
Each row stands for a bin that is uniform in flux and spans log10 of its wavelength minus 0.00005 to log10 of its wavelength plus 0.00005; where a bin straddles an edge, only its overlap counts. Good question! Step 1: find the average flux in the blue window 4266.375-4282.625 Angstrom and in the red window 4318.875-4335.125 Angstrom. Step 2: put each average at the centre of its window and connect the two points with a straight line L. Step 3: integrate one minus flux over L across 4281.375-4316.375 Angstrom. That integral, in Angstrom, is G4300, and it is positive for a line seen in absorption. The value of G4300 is 5.5 Angstrom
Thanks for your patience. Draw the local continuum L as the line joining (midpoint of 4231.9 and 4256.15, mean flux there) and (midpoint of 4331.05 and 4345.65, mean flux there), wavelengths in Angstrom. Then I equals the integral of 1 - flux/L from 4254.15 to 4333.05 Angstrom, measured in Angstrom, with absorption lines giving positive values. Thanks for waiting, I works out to 7.6 Angstrom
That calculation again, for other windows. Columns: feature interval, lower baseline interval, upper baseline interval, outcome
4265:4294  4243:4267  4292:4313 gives -2.3 Angstrom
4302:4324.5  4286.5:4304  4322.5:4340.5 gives 1.7 Angstrom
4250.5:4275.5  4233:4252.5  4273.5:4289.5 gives 1.5 Angstrom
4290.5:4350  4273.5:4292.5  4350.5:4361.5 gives 6.2 Angstrom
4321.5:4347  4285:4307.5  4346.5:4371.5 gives 0.3 Angstrom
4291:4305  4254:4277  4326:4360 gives 2.5 Angstrom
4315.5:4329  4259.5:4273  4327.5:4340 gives 0.6 Angstrom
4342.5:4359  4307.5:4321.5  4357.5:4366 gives 1.7 Angstrom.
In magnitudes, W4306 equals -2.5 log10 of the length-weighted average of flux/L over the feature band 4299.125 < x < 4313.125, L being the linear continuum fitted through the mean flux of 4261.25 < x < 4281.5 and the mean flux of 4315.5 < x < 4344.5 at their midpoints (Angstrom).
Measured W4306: 0.35 mag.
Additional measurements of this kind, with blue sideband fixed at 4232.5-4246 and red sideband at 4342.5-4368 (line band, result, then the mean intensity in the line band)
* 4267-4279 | 0.20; 8.4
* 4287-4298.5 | 0.25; 8.11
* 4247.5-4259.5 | 0.16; 8.66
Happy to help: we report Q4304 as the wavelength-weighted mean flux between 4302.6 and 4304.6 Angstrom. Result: 6.8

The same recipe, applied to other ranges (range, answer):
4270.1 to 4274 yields 7.64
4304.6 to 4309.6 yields 6.47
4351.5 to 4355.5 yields 9.7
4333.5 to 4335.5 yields 10.8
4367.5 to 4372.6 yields 11.6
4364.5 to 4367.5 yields 11.9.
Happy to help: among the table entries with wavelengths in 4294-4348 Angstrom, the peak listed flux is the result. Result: 11.06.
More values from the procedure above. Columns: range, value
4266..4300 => 9.728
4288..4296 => 8.338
